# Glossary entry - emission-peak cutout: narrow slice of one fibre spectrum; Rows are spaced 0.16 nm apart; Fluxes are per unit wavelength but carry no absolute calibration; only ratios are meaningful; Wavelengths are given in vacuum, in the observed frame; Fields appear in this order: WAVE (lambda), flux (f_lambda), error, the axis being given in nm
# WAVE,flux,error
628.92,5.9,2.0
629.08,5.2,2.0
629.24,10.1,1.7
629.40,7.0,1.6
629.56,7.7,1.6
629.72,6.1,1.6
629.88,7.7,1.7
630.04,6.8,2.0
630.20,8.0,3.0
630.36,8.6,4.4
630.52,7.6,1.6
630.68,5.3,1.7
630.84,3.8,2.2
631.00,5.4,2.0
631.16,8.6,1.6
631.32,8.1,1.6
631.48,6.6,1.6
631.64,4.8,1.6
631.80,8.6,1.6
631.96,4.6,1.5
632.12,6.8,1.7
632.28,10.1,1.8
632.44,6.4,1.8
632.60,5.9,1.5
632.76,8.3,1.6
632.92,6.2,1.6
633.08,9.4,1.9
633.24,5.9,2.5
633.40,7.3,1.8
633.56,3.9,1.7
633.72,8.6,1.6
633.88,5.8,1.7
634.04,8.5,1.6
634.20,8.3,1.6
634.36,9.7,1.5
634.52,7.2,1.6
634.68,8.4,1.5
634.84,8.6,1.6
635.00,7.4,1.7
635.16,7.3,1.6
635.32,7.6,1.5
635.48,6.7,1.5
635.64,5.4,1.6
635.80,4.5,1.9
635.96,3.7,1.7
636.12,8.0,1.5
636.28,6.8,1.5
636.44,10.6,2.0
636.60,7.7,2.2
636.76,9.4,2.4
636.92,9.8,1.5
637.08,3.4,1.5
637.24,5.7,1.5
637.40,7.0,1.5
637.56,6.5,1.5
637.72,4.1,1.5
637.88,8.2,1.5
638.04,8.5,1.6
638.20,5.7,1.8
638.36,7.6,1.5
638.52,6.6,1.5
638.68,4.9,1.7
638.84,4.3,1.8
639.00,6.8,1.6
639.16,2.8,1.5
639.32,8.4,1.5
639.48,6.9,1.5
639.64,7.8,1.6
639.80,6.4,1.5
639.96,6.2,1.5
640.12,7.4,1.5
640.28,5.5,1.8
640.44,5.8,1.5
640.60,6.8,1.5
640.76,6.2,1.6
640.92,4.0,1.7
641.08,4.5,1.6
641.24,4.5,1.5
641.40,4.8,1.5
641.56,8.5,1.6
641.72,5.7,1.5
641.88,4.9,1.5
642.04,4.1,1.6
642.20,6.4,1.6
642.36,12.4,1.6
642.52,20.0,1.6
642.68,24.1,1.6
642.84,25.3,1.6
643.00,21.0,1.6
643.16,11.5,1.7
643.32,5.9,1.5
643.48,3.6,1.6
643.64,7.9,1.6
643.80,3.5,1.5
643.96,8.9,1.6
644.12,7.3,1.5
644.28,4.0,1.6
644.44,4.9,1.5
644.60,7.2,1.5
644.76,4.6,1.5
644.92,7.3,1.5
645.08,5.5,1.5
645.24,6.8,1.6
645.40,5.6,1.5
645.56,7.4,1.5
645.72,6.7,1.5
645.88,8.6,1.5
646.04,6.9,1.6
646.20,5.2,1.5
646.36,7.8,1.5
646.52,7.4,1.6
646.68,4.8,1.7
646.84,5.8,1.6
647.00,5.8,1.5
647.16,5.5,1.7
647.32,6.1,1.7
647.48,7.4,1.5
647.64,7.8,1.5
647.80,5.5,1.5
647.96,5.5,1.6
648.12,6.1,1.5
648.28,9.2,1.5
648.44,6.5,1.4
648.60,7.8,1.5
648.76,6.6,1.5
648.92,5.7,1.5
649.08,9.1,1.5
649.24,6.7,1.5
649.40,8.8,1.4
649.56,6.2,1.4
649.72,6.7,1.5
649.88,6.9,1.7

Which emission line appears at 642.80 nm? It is H-beta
